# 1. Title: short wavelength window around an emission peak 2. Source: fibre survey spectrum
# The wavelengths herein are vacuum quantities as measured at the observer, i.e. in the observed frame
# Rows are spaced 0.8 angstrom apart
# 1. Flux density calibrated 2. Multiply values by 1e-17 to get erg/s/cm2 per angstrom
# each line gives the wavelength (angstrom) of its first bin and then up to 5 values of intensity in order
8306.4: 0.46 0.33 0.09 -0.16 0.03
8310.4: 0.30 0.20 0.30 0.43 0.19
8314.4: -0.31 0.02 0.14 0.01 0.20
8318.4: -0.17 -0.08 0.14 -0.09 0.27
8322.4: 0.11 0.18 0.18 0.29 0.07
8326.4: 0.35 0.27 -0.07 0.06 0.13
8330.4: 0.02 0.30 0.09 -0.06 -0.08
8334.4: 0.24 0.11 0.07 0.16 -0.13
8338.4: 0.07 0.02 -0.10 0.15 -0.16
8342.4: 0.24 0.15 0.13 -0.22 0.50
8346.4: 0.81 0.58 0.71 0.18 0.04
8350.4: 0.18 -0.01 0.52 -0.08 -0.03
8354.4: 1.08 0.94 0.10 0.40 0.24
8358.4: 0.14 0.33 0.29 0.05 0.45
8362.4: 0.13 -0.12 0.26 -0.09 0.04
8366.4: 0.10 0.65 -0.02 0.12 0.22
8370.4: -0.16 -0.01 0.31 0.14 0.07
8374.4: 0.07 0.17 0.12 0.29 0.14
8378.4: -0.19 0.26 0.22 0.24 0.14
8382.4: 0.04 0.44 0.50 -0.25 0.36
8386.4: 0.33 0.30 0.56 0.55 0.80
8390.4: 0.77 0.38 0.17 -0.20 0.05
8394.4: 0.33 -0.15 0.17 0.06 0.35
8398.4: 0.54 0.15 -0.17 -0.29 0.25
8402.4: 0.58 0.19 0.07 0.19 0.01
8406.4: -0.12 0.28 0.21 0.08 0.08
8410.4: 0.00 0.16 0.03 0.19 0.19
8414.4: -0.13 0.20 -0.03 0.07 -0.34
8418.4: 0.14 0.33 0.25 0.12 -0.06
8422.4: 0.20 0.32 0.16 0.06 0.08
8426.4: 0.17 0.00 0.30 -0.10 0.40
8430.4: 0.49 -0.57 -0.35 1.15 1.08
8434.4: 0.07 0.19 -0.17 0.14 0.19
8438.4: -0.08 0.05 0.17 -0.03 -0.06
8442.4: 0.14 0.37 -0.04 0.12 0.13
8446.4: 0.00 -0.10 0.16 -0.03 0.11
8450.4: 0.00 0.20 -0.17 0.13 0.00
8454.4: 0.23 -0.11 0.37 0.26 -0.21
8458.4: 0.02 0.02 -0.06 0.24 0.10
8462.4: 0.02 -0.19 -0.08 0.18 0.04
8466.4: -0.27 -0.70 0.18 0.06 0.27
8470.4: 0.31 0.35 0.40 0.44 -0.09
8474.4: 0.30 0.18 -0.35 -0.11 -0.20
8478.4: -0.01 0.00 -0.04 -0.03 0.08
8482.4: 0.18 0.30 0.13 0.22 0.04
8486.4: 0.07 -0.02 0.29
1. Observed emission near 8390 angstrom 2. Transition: Hgamma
